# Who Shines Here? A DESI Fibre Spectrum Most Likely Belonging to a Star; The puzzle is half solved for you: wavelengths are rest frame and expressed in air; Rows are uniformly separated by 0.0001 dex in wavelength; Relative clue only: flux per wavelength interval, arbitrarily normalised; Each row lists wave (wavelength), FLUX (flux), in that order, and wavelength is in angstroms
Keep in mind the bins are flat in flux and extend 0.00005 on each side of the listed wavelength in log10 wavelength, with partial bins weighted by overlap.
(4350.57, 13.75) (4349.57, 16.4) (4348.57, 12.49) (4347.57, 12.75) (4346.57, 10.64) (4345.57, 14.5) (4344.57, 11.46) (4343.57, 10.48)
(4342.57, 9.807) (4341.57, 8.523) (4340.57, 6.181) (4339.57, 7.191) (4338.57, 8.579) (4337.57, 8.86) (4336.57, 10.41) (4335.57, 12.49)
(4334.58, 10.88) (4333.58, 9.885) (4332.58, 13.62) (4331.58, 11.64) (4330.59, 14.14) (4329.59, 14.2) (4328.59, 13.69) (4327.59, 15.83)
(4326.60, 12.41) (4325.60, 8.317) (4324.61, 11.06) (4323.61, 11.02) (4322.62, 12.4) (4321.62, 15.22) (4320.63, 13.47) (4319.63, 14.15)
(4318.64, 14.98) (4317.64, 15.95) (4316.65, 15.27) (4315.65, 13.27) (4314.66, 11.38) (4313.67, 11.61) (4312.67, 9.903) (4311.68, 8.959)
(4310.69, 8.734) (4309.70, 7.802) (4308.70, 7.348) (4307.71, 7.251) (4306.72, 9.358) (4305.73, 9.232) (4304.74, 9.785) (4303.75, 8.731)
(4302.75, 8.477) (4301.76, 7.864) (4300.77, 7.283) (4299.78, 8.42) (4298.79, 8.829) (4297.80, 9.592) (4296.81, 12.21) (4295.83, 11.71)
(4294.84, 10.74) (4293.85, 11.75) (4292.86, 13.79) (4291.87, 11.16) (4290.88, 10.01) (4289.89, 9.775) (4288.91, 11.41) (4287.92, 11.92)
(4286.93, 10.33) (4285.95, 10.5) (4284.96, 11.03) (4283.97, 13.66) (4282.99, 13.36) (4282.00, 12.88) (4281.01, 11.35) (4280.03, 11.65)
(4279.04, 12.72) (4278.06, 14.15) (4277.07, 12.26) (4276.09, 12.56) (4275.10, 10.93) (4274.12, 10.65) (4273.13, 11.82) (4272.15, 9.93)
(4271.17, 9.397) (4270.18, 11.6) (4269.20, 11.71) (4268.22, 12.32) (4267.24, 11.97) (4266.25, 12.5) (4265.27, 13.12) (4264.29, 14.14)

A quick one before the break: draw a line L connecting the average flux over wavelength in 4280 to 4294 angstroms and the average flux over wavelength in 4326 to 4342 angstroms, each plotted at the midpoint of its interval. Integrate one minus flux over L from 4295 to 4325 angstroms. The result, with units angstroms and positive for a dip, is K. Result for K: 1.77 angstroms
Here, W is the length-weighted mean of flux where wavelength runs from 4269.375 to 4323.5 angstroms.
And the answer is 11.1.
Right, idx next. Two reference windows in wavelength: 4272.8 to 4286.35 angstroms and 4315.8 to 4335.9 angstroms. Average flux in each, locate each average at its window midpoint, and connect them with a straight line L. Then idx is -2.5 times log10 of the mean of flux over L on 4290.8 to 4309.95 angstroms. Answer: 0.29 mag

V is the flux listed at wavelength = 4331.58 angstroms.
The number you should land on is 11.64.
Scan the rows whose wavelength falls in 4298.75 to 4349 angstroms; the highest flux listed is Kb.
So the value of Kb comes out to 15.95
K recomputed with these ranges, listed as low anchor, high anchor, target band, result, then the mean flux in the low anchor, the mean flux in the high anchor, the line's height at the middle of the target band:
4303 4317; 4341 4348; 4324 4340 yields -1.3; 9.82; 11.1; 10.6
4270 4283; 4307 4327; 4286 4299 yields 0.7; 11.7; 11.5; 11.6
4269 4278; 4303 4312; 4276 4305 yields -2.9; 11.3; 8.56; 9.95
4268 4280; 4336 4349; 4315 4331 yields -4.3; 11.7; 10.1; 10.6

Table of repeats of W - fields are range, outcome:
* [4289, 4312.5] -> 9.55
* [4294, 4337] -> 11.2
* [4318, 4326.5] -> 12.6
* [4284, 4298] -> 11.3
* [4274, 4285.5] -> 12.3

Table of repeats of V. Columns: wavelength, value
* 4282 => 12.88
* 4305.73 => 9.232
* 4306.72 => 9.358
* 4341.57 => 8.523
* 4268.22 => 12.32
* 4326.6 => 12.41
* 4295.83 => 11.71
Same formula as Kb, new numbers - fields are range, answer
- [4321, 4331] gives 15.83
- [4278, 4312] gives 14.15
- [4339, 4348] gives 14.5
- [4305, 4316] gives 13.27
